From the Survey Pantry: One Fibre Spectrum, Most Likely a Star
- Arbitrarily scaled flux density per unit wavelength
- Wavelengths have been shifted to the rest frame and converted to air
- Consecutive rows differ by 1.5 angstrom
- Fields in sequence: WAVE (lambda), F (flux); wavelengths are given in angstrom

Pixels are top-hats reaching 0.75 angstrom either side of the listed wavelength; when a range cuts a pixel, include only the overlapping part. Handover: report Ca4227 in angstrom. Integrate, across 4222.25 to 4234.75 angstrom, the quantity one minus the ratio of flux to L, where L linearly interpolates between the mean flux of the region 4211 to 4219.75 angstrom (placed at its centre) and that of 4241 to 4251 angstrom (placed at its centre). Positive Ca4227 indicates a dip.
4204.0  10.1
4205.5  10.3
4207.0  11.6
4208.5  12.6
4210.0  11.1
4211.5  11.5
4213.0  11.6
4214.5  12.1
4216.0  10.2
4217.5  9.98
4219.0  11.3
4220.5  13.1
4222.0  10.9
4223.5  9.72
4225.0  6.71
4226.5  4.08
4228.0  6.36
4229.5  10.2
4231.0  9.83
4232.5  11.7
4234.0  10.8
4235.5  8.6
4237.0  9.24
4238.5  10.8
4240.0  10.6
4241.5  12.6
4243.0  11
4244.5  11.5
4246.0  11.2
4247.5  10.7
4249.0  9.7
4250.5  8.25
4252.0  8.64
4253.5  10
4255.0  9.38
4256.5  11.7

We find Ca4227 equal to 2.48 angstrom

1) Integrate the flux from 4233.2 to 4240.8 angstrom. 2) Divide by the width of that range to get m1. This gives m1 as 10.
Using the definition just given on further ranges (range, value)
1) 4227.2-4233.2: 9.46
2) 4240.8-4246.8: 11.6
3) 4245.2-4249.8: 10.5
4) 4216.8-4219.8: 10.7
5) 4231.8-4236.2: 10.4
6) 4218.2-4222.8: 11.7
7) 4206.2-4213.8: 11.7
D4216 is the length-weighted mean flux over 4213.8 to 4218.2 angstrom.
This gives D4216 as 10.8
